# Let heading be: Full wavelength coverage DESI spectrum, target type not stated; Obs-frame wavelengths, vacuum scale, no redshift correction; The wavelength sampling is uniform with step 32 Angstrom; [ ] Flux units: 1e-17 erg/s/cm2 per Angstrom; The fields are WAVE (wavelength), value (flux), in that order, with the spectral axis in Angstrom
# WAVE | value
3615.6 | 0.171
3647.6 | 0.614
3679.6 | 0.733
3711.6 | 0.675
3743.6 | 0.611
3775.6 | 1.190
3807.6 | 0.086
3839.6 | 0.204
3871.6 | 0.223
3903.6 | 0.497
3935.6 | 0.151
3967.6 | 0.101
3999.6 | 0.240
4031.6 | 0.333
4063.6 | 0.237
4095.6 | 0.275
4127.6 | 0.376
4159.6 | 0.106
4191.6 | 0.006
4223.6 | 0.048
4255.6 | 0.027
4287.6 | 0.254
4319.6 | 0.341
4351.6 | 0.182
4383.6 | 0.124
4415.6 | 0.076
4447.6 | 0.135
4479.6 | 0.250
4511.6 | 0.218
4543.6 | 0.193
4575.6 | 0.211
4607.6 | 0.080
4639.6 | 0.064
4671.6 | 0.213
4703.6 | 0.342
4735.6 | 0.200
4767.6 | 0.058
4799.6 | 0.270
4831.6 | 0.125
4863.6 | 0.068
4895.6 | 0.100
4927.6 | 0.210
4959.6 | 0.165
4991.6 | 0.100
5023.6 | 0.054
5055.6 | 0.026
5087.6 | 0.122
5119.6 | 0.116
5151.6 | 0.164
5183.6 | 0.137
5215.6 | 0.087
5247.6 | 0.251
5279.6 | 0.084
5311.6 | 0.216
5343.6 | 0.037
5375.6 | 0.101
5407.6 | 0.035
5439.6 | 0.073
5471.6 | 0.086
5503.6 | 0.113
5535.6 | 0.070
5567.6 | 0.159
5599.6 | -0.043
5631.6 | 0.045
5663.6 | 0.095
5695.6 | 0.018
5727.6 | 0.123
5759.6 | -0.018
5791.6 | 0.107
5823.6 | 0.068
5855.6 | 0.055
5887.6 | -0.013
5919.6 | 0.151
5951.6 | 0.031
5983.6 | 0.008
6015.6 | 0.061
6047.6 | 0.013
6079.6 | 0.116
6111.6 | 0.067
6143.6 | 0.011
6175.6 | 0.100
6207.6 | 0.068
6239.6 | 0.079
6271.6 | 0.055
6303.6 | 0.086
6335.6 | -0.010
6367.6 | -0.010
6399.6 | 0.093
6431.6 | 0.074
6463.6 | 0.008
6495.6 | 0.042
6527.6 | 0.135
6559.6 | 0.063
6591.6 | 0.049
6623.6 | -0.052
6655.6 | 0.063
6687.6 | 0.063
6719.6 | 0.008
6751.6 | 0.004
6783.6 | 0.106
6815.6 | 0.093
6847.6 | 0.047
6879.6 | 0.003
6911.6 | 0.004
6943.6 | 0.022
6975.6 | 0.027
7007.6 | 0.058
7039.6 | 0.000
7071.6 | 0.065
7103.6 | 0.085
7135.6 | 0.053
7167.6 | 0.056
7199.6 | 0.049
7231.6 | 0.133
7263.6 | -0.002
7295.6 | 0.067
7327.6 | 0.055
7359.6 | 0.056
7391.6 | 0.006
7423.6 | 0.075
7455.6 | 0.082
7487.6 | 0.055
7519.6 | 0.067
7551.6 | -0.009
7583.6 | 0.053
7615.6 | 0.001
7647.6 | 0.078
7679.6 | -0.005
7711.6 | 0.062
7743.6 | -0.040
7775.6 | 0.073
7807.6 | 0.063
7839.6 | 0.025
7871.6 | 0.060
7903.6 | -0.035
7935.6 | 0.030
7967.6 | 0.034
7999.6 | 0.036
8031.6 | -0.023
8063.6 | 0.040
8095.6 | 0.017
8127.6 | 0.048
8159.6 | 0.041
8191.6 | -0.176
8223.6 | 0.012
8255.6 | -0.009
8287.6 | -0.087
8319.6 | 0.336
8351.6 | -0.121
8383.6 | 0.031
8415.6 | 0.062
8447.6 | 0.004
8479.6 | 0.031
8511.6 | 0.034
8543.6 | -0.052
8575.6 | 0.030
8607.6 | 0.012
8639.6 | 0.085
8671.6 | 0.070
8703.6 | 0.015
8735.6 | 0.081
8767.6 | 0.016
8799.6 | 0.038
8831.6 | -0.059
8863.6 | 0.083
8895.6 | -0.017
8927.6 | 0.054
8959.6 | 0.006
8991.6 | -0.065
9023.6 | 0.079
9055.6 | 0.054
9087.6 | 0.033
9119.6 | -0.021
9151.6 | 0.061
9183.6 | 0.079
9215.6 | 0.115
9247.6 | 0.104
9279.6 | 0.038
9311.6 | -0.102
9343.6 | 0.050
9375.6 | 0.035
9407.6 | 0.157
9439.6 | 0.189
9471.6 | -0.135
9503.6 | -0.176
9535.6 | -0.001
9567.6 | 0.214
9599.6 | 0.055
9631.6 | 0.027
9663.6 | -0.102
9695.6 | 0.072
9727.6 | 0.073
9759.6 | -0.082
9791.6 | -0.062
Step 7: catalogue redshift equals 1.231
